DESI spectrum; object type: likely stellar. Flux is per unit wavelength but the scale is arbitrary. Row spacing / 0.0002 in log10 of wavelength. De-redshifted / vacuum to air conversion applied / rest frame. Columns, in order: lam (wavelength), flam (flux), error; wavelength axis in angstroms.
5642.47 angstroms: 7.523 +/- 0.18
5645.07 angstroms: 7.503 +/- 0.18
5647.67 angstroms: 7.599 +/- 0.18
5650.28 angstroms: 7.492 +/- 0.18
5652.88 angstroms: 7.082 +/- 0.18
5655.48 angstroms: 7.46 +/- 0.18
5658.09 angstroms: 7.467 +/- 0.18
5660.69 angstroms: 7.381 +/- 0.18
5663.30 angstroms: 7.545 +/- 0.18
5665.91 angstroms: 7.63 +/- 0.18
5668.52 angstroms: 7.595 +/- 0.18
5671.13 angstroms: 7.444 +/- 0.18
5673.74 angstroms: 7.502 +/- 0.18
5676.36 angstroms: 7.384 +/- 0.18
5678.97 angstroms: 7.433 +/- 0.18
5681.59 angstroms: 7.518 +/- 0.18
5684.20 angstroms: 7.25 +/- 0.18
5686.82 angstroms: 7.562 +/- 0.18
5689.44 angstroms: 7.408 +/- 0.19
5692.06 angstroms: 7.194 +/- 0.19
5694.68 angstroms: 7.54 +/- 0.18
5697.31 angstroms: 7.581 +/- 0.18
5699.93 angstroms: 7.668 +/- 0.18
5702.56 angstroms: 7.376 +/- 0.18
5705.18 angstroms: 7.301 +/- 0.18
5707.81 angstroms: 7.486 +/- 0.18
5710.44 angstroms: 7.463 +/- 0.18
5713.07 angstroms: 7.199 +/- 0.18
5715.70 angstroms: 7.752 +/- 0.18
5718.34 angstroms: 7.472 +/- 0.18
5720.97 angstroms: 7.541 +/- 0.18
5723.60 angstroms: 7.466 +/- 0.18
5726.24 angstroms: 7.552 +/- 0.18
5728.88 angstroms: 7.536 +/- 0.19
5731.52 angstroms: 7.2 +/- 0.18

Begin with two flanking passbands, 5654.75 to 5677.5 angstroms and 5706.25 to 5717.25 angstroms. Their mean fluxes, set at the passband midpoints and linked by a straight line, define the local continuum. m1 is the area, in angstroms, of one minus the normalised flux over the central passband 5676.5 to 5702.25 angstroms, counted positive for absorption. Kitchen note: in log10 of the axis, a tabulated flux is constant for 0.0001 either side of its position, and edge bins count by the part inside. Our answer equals 0.1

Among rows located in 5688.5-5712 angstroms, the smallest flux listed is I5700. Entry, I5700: 7.194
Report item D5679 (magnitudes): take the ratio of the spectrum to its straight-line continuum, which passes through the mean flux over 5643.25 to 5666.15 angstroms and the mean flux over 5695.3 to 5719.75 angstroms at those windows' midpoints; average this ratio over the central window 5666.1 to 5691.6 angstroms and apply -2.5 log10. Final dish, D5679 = 0.00 mag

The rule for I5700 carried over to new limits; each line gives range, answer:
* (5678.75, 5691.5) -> 7.25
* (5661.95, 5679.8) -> 7.384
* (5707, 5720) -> 7.199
